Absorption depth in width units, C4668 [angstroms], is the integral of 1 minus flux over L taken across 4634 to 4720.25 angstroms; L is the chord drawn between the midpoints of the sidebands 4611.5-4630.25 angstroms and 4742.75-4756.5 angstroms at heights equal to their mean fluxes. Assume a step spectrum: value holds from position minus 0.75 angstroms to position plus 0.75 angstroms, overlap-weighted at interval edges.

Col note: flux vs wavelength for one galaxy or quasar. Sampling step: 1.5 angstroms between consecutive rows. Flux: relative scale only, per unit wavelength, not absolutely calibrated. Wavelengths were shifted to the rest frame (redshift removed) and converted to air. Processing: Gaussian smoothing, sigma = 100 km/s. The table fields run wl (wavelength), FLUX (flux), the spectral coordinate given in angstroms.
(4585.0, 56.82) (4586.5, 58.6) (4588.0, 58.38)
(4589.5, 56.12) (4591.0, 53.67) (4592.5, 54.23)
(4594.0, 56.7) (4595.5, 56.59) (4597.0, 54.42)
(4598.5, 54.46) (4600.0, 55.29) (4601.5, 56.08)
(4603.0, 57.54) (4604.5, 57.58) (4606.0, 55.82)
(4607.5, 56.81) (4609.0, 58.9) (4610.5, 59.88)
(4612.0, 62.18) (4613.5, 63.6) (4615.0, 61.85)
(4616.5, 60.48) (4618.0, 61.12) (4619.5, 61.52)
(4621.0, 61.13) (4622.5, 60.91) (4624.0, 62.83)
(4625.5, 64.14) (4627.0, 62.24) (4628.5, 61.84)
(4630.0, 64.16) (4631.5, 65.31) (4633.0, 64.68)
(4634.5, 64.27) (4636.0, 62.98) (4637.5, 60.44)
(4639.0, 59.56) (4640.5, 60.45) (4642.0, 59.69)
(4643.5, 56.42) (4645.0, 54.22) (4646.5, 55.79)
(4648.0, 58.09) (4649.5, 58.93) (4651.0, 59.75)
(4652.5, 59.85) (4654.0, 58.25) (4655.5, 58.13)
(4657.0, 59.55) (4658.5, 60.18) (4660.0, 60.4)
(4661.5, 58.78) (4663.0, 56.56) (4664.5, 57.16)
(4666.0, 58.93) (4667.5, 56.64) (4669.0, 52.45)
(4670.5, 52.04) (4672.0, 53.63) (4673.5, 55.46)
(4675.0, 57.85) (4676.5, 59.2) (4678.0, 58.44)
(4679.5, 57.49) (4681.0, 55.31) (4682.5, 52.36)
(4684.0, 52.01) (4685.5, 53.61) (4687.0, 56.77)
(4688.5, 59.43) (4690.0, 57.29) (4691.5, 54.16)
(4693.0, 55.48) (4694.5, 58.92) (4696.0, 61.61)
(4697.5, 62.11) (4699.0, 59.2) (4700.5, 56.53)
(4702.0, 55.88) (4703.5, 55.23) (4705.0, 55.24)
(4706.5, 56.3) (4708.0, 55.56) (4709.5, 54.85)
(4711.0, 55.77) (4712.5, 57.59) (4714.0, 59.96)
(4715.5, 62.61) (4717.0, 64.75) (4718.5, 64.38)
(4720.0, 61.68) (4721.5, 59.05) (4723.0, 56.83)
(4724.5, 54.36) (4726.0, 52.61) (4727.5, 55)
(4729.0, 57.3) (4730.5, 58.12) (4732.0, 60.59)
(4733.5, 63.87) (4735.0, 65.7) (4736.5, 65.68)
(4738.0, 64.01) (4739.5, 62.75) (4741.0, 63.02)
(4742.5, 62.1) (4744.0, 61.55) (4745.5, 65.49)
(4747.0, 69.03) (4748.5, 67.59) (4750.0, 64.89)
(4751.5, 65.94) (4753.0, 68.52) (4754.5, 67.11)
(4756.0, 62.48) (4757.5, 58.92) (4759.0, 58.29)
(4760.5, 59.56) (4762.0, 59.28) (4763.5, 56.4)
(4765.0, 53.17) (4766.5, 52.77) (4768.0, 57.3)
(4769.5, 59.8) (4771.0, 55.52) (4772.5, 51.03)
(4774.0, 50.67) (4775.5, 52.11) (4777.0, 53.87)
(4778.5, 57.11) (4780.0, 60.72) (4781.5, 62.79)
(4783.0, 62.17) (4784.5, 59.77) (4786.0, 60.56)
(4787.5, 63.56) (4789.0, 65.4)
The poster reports 7.95 angstroms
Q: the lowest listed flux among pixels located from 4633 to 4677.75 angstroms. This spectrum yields 52.04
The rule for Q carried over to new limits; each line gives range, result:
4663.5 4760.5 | 52.01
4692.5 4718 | 54.85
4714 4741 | 52.61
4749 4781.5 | 50.67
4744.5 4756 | 62.48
